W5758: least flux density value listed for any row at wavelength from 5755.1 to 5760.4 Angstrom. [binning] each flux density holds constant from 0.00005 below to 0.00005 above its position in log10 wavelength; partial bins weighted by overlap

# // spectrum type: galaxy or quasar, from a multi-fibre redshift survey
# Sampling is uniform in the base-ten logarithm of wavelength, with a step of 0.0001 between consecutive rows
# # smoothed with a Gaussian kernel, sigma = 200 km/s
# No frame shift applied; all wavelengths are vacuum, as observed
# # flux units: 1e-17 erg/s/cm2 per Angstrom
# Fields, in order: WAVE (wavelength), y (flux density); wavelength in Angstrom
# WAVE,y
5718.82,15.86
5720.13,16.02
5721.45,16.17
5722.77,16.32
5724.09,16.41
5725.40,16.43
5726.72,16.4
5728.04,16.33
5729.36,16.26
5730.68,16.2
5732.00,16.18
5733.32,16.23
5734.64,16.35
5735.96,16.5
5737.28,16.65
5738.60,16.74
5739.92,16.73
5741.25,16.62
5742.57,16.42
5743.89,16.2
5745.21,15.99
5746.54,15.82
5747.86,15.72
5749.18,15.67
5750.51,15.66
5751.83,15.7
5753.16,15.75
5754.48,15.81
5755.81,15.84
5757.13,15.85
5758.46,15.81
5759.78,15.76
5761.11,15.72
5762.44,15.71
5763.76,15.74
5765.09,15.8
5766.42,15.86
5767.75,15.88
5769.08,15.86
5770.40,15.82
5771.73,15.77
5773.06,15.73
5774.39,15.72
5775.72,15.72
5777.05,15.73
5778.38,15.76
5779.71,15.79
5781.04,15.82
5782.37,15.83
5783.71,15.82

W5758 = 15.76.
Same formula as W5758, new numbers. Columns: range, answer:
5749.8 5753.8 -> 15.66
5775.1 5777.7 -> 15.72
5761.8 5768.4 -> 15.71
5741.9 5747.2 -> 15.82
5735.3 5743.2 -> 16.42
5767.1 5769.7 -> 15.86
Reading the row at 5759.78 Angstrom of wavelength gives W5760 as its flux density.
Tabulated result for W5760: 15.76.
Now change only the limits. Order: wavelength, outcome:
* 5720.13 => 16.02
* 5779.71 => 15.79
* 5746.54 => 15.82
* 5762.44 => 15.71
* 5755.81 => 15.84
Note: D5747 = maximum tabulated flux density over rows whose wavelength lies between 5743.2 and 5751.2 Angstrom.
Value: 16.2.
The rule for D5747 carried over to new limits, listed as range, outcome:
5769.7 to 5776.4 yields 15.82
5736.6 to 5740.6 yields 16.74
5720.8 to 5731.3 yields 16.43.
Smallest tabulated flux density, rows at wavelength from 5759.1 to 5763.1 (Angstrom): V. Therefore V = 15.71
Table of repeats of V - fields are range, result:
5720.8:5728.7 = 16.17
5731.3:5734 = 16.18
